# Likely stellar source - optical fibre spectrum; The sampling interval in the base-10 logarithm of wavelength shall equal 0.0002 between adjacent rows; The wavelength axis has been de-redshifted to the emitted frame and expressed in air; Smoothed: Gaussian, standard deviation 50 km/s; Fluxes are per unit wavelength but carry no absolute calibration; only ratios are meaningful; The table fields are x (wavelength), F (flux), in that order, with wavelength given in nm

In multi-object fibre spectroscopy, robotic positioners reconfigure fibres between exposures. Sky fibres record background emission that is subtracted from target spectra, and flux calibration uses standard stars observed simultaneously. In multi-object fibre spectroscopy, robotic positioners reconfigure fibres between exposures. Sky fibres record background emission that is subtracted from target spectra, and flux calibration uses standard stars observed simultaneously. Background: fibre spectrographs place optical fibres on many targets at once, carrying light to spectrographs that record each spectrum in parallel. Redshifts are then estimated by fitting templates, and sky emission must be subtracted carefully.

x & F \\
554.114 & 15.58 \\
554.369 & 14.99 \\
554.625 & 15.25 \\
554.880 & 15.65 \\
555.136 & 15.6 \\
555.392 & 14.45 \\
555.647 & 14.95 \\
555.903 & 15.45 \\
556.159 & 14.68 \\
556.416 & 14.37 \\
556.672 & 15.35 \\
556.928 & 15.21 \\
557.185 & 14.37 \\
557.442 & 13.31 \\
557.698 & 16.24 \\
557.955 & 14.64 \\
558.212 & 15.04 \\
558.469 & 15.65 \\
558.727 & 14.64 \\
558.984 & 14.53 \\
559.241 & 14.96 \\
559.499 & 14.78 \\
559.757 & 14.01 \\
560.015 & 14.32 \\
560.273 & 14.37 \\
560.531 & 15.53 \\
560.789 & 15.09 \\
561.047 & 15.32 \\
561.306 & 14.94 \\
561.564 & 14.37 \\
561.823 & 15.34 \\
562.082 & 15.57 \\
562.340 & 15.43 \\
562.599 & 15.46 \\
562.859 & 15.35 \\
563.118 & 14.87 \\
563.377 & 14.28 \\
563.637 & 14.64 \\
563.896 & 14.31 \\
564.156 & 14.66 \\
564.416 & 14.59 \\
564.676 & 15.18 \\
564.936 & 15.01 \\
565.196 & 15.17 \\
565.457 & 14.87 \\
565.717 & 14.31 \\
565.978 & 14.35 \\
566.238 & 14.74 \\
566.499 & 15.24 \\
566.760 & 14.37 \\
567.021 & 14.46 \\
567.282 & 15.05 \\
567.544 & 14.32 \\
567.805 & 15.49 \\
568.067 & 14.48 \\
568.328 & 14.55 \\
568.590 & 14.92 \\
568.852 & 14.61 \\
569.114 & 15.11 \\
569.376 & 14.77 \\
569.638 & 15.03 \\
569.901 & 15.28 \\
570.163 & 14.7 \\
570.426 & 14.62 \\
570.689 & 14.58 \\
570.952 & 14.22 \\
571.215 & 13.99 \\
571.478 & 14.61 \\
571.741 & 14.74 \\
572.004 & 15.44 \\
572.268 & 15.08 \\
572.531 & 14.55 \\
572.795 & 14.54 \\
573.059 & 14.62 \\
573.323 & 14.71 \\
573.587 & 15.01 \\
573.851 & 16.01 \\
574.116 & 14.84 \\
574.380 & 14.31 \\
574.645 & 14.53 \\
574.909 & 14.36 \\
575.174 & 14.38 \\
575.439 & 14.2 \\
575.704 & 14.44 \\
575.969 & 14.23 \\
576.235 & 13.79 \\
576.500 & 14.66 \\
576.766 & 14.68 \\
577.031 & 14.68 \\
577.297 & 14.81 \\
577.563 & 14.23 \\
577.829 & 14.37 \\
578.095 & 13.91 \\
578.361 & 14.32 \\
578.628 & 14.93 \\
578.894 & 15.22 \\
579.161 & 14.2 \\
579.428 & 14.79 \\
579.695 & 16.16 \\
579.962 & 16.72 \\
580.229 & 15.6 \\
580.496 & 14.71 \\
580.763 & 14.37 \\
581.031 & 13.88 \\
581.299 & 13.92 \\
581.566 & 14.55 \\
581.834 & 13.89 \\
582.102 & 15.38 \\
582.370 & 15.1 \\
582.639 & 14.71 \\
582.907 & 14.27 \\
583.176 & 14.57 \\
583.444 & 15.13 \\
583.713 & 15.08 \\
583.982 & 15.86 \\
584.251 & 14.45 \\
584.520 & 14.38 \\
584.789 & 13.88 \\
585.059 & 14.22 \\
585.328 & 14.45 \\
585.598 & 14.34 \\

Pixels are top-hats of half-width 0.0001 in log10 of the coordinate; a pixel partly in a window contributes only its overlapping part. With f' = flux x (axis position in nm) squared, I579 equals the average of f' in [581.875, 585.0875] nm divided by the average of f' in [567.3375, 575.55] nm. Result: 1.0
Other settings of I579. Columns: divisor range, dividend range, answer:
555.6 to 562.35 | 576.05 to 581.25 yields 1.06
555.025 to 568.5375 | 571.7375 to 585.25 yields 1.05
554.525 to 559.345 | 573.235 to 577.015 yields 1.04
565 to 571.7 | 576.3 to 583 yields 1.04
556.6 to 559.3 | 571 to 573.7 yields 1.04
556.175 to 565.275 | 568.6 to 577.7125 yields 1.03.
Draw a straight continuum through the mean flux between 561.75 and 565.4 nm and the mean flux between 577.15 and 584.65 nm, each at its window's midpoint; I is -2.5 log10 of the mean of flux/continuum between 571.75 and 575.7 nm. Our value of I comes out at 0.008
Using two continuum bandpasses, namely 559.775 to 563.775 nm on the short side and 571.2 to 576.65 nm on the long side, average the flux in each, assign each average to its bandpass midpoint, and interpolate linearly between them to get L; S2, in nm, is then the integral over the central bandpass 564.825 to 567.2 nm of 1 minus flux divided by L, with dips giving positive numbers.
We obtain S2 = 0.02 nm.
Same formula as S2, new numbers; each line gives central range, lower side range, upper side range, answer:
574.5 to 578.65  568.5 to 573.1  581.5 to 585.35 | 0.09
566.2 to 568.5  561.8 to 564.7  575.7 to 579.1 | 0.01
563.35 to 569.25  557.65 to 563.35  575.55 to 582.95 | 0.06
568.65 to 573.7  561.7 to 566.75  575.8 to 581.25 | 0.02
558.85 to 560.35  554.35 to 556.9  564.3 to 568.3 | 0.05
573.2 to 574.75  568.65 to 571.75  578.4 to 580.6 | 0.00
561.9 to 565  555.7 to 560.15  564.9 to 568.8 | -0.04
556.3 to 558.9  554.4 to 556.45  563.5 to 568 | 0.02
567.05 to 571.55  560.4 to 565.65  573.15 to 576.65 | 0.02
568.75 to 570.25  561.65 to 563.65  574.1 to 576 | -0.02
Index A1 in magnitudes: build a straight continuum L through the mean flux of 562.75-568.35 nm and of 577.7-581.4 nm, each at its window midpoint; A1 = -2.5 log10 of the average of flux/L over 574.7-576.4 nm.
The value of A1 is 0.039 mag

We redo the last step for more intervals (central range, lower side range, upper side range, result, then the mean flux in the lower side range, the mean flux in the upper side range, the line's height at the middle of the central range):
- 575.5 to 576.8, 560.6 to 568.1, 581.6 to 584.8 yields 0.036 mag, 14.9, 14.8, 14.8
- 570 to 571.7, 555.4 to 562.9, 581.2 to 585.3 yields 0.022 mag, 14.9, 14.6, 14.8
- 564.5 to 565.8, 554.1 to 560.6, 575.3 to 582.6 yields -0.008 mag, 14.9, 14.7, 14.8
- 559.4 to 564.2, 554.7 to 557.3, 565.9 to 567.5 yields -0.003 mag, 15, 14.7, 14.8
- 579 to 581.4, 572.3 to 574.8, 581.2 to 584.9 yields -0.017 mag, 14.8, 14.7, 14.7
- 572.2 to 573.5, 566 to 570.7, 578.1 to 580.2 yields 0.017 mag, 14.8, 15.1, 14.9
